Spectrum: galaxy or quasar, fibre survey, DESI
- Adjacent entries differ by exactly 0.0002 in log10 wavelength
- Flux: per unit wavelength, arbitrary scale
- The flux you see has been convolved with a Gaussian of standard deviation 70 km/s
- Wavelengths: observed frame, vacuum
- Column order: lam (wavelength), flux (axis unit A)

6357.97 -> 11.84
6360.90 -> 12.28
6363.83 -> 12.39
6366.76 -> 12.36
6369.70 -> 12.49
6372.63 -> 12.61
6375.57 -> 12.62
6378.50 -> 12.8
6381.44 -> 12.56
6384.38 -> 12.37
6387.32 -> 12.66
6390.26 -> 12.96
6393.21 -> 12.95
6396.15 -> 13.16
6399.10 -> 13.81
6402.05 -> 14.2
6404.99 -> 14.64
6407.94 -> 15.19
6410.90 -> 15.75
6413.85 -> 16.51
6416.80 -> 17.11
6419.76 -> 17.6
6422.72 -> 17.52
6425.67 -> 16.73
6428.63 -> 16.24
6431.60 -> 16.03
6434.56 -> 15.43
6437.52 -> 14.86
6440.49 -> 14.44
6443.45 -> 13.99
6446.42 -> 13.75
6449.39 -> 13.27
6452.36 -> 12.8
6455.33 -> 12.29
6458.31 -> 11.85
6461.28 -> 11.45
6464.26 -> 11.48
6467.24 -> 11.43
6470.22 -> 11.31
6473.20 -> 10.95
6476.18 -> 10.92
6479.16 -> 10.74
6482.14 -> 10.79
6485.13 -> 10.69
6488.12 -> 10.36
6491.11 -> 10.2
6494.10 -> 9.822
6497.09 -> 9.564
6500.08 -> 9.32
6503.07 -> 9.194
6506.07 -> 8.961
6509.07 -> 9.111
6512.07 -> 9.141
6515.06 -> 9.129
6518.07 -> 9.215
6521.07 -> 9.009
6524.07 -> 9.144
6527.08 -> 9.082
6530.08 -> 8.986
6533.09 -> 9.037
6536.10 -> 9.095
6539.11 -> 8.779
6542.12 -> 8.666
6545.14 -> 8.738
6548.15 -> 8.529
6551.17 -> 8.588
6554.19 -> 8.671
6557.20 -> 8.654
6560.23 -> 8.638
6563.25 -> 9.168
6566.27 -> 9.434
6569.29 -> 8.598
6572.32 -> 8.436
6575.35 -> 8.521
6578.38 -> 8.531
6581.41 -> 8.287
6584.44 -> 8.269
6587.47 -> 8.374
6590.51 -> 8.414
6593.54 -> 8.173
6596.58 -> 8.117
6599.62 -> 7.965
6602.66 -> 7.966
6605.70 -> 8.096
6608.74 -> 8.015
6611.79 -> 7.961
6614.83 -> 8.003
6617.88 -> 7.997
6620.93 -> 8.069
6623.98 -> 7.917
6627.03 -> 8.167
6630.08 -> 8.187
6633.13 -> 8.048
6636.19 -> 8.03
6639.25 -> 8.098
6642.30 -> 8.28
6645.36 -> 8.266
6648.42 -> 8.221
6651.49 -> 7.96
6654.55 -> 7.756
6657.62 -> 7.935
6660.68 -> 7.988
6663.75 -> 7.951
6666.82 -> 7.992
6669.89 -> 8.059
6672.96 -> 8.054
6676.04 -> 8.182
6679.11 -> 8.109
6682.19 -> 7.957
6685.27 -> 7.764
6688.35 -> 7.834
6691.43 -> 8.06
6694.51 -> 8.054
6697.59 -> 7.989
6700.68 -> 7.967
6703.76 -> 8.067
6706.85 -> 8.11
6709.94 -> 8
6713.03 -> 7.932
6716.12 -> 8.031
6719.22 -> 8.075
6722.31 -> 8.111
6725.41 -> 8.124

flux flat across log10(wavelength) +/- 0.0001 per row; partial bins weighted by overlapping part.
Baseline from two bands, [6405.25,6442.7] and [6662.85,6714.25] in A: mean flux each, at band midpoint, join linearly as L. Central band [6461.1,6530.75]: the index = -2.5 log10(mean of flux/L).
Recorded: 0.36 mag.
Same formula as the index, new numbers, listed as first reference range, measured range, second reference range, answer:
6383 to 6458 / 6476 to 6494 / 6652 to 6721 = 0.229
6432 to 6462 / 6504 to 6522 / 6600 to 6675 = 0.268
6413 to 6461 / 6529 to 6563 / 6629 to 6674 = 0.287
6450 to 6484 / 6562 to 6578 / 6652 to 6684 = 0.105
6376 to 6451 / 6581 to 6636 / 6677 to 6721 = 0.238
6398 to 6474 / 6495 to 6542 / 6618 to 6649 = 0.271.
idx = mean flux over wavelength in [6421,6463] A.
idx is 14.3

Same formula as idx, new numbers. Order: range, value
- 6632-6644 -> 8.12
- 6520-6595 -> 8.71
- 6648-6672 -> 7.97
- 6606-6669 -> 8.04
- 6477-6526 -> 9.66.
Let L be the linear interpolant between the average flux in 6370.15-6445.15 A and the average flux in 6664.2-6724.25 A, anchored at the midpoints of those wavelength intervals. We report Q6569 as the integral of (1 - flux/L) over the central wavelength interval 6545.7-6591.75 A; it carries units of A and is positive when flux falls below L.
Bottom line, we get 9.6 A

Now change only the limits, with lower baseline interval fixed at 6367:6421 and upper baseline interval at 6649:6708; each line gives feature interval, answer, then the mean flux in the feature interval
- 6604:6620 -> 2.33 A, 8.02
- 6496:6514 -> 3.75 A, 9.21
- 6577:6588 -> 1.80 A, 8.37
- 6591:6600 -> 1.47 A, 8.14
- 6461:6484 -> 2.24 A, 11.1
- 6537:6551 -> 2.75 A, 8.69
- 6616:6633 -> 1.97 A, 8.07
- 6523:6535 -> 2.22 A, 9.06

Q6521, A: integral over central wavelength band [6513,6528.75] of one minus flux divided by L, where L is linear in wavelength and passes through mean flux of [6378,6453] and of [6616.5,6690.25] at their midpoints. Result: 3.5 A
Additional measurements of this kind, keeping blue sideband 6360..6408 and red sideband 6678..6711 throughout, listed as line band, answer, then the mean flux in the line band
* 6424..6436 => -3.8 A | 16.1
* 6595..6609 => 2.1 A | 8.03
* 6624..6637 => 1.3 A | 8.09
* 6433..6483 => -2.7 A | 12.5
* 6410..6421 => -3.8 A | 16.8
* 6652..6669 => 1.2 A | 7.93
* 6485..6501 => 1.8 A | 9.96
